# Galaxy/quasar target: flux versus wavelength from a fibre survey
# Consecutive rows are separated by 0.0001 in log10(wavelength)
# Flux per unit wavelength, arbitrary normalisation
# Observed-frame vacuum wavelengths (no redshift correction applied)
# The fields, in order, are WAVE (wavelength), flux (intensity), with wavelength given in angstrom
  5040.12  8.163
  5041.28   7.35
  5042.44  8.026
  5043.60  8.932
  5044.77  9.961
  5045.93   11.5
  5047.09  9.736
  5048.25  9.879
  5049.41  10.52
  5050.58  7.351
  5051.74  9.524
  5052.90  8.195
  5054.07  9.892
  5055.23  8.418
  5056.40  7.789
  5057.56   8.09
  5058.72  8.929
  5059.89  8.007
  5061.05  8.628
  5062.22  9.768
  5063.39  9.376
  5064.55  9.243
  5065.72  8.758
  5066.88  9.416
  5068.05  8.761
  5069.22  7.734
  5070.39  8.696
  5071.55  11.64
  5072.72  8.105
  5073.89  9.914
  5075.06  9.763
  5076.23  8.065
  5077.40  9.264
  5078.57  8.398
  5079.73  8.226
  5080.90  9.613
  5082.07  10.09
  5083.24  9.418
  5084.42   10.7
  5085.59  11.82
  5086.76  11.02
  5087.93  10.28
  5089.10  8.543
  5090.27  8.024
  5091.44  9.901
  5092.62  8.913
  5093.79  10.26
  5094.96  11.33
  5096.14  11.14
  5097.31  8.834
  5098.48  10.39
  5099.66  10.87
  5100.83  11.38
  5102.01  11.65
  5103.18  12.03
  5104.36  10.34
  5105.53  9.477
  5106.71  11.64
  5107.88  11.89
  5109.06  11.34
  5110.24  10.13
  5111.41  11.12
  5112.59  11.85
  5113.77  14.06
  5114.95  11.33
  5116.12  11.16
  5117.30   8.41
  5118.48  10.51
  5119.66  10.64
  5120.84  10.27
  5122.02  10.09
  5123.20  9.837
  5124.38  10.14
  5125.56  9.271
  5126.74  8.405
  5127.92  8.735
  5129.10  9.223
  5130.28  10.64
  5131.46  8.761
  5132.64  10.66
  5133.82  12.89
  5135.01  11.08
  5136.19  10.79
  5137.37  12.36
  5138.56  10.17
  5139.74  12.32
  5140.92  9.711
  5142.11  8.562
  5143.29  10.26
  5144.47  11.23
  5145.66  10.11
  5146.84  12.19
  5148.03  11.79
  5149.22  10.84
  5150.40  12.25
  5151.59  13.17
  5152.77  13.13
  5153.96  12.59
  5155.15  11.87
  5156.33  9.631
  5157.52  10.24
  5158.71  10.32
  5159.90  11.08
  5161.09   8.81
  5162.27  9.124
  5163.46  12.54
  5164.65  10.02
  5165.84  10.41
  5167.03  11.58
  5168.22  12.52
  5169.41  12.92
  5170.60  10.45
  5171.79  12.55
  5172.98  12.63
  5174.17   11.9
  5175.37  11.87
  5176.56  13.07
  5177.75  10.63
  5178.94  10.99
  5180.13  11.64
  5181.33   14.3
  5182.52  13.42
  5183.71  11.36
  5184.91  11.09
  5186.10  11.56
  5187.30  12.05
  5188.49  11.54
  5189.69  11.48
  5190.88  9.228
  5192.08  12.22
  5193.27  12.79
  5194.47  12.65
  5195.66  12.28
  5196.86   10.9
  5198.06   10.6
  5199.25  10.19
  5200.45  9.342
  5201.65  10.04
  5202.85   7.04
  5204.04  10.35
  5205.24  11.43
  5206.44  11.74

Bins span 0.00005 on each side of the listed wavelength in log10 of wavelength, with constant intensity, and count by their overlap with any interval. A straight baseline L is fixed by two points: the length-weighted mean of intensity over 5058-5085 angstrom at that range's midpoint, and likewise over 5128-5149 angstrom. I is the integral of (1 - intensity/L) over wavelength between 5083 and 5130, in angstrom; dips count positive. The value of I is -2.2 angstrom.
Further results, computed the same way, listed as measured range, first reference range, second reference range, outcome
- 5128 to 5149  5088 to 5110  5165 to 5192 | 0.8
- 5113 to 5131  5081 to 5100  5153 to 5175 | 0.6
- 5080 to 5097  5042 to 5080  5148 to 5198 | -0.6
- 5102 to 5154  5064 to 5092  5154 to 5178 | -2.0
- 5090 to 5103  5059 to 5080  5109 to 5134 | -0.9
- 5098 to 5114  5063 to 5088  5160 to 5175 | -1.9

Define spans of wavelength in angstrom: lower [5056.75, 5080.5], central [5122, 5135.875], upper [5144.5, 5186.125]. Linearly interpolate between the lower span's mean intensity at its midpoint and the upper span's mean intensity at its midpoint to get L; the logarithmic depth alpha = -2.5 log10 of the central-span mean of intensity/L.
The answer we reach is 0.06 mag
